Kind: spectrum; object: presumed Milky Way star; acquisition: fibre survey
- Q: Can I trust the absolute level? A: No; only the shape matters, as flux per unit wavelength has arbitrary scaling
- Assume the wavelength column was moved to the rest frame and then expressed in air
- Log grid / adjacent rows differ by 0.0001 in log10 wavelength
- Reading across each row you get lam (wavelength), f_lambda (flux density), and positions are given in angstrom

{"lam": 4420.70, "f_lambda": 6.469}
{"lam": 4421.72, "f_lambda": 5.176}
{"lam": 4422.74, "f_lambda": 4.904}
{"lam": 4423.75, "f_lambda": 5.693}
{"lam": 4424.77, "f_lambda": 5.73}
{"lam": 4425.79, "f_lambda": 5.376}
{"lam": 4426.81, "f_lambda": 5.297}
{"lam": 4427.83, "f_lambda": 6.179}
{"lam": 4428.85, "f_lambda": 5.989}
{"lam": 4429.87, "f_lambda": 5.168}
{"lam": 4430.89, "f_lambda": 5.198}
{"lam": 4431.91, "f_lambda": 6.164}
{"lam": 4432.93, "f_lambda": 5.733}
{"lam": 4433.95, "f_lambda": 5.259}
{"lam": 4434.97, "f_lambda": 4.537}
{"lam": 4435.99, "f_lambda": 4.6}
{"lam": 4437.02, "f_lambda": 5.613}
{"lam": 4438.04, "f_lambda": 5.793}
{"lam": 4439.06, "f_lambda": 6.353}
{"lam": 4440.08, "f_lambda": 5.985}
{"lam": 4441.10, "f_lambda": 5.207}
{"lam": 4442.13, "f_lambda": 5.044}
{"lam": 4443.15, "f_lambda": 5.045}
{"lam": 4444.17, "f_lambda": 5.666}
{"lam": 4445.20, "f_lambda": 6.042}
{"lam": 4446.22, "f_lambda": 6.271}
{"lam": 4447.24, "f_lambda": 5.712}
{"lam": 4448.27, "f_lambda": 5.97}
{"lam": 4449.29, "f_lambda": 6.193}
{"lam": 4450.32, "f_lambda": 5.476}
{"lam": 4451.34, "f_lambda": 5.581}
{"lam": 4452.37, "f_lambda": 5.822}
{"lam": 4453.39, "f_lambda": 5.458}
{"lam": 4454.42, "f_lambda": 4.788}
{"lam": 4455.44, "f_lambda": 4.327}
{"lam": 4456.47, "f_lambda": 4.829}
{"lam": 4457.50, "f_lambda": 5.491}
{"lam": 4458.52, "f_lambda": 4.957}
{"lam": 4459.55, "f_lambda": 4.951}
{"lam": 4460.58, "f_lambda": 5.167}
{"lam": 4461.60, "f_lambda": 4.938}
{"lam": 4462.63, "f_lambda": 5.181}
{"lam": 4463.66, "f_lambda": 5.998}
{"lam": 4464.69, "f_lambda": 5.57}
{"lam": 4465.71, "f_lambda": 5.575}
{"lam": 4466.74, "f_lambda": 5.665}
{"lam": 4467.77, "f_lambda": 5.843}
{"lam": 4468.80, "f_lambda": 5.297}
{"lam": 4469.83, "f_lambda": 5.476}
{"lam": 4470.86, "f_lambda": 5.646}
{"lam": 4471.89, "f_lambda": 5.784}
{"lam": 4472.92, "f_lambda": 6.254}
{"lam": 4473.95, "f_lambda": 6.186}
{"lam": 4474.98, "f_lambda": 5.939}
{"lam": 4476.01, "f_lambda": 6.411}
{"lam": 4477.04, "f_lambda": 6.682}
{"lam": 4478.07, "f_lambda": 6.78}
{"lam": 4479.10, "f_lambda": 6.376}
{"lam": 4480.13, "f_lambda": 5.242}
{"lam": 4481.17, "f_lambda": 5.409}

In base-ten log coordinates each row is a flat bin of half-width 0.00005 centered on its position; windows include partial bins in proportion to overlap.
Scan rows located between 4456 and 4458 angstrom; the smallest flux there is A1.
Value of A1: 4.829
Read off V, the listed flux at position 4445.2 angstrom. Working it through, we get 6.042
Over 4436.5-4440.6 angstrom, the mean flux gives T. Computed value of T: 5.93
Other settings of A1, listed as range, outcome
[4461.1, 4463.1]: 4.938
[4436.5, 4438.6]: 5.613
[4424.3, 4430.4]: 5.168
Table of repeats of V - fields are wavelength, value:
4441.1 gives 5.207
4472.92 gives 6.254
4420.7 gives 6.469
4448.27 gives 5.97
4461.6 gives 4.938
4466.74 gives 5.665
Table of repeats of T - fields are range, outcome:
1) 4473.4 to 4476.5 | 6.18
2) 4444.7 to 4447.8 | 6.01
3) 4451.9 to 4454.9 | 5.36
